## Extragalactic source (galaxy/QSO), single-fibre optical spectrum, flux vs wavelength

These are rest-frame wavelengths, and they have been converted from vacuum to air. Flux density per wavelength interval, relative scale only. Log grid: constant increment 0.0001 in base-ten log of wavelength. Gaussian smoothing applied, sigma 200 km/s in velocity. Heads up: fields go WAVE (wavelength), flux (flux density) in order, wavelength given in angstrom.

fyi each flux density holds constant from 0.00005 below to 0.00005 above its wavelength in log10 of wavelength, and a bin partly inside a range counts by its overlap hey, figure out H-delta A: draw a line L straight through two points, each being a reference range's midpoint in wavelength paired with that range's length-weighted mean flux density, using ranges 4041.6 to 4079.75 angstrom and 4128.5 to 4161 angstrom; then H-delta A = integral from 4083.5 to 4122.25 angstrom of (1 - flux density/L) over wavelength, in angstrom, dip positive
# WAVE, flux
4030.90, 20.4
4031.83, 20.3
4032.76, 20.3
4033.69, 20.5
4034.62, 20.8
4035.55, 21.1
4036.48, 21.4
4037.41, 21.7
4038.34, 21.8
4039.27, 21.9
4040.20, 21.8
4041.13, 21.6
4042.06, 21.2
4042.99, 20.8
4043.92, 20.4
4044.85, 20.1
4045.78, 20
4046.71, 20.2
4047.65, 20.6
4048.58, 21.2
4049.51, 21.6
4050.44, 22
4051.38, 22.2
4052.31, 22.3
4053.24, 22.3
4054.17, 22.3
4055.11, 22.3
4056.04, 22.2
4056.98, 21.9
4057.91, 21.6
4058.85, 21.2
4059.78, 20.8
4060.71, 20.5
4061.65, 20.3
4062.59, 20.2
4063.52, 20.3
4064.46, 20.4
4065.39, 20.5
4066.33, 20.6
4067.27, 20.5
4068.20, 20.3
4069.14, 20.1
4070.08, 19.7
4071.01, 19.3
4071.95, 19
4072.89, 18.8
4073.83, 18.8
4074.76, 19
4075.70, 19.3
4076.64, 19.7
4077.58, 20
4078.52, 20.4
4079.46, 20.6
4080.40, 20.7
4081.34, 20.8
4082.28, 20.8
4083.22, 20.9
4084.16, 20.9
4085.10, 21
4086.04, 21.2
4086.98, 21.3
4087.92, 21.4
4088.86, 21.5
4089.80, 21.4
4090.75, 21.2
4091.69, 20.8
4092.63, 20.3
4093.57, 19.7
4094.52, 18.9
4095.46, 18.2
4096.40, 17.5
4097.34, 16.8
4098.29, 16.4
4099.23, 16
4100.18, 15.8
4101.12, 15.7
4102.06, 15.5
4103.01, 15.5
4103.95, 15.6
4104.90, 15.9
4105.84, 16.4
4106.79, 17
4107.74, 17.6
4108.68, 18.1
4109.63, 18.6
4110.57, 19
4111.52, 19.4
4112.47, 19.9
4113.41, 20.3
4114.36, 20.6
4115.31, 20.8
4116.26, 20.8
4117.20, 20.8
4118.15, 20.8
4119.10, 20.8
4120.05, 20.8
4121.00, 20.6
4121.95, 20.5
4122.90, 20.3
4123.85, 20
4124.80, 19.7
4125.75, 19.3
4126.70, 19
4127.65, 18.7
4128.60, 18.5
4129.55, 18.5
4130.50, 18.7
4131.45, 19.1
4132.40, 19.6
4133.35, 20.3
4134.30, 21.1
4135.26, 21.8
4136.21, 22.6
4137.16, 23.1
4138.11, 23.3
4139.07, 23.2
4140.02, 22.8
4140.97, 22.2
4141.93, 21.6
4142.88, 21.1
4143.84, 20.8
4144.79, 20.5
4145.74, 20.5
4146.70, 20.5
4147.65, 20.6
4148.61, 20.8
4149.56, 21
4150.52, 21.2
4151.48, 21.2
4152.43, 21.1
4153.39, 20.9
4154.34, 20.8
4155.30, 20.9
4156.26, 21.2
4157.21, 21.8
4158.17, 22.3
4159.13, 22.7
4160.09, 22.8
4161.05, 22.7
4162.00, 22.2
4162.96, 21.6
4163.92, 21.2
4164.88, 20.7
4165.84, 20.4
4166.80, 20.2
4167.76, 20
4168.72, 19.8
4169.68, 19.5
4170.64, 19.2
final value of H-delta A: 3.4 angstrom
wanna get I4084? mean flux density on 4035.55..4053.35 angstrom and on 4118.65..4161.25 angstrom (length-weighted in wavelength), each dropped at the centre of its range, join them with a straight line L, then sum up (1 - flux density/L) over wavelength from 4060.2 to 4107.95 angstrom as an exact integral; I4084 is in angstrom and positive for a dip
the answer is 4.29 angstrom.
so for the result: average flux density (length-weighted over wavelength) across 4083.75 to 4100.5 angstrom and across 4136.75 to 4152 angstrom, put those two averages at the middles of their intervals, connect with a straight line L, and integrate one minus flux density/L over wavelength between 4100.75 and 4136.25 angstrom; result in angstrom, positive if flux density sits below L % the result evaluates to 2.4 angstrom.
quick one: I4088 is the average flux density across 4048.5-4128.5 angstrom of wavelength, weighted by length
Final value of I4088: 19.8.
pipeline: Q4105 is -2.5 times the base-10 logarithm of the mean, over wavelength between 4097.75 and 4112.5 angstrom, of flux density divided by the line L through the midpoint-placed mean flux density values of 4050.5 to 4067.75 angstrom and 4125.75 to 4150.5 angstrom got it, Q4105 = 0.23 mag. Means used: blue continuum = 21.3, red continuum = 20.8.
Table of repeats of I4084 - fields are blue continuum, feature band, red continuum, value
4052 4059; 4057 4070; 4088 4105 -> 0.41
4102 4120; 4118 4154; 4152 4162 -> -0.62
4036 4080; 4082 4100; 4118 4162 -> 0.96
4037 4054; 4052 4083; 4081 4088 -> 0.95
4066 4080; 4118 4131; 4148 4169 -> 0.60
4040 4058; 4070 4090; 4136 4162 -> 1.12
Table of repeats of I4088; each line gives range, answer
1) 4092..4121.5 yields 18.4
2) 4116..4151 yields 20.7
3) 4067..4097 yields 20.1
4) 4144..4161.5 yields 21.3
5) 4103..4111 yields 17.2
